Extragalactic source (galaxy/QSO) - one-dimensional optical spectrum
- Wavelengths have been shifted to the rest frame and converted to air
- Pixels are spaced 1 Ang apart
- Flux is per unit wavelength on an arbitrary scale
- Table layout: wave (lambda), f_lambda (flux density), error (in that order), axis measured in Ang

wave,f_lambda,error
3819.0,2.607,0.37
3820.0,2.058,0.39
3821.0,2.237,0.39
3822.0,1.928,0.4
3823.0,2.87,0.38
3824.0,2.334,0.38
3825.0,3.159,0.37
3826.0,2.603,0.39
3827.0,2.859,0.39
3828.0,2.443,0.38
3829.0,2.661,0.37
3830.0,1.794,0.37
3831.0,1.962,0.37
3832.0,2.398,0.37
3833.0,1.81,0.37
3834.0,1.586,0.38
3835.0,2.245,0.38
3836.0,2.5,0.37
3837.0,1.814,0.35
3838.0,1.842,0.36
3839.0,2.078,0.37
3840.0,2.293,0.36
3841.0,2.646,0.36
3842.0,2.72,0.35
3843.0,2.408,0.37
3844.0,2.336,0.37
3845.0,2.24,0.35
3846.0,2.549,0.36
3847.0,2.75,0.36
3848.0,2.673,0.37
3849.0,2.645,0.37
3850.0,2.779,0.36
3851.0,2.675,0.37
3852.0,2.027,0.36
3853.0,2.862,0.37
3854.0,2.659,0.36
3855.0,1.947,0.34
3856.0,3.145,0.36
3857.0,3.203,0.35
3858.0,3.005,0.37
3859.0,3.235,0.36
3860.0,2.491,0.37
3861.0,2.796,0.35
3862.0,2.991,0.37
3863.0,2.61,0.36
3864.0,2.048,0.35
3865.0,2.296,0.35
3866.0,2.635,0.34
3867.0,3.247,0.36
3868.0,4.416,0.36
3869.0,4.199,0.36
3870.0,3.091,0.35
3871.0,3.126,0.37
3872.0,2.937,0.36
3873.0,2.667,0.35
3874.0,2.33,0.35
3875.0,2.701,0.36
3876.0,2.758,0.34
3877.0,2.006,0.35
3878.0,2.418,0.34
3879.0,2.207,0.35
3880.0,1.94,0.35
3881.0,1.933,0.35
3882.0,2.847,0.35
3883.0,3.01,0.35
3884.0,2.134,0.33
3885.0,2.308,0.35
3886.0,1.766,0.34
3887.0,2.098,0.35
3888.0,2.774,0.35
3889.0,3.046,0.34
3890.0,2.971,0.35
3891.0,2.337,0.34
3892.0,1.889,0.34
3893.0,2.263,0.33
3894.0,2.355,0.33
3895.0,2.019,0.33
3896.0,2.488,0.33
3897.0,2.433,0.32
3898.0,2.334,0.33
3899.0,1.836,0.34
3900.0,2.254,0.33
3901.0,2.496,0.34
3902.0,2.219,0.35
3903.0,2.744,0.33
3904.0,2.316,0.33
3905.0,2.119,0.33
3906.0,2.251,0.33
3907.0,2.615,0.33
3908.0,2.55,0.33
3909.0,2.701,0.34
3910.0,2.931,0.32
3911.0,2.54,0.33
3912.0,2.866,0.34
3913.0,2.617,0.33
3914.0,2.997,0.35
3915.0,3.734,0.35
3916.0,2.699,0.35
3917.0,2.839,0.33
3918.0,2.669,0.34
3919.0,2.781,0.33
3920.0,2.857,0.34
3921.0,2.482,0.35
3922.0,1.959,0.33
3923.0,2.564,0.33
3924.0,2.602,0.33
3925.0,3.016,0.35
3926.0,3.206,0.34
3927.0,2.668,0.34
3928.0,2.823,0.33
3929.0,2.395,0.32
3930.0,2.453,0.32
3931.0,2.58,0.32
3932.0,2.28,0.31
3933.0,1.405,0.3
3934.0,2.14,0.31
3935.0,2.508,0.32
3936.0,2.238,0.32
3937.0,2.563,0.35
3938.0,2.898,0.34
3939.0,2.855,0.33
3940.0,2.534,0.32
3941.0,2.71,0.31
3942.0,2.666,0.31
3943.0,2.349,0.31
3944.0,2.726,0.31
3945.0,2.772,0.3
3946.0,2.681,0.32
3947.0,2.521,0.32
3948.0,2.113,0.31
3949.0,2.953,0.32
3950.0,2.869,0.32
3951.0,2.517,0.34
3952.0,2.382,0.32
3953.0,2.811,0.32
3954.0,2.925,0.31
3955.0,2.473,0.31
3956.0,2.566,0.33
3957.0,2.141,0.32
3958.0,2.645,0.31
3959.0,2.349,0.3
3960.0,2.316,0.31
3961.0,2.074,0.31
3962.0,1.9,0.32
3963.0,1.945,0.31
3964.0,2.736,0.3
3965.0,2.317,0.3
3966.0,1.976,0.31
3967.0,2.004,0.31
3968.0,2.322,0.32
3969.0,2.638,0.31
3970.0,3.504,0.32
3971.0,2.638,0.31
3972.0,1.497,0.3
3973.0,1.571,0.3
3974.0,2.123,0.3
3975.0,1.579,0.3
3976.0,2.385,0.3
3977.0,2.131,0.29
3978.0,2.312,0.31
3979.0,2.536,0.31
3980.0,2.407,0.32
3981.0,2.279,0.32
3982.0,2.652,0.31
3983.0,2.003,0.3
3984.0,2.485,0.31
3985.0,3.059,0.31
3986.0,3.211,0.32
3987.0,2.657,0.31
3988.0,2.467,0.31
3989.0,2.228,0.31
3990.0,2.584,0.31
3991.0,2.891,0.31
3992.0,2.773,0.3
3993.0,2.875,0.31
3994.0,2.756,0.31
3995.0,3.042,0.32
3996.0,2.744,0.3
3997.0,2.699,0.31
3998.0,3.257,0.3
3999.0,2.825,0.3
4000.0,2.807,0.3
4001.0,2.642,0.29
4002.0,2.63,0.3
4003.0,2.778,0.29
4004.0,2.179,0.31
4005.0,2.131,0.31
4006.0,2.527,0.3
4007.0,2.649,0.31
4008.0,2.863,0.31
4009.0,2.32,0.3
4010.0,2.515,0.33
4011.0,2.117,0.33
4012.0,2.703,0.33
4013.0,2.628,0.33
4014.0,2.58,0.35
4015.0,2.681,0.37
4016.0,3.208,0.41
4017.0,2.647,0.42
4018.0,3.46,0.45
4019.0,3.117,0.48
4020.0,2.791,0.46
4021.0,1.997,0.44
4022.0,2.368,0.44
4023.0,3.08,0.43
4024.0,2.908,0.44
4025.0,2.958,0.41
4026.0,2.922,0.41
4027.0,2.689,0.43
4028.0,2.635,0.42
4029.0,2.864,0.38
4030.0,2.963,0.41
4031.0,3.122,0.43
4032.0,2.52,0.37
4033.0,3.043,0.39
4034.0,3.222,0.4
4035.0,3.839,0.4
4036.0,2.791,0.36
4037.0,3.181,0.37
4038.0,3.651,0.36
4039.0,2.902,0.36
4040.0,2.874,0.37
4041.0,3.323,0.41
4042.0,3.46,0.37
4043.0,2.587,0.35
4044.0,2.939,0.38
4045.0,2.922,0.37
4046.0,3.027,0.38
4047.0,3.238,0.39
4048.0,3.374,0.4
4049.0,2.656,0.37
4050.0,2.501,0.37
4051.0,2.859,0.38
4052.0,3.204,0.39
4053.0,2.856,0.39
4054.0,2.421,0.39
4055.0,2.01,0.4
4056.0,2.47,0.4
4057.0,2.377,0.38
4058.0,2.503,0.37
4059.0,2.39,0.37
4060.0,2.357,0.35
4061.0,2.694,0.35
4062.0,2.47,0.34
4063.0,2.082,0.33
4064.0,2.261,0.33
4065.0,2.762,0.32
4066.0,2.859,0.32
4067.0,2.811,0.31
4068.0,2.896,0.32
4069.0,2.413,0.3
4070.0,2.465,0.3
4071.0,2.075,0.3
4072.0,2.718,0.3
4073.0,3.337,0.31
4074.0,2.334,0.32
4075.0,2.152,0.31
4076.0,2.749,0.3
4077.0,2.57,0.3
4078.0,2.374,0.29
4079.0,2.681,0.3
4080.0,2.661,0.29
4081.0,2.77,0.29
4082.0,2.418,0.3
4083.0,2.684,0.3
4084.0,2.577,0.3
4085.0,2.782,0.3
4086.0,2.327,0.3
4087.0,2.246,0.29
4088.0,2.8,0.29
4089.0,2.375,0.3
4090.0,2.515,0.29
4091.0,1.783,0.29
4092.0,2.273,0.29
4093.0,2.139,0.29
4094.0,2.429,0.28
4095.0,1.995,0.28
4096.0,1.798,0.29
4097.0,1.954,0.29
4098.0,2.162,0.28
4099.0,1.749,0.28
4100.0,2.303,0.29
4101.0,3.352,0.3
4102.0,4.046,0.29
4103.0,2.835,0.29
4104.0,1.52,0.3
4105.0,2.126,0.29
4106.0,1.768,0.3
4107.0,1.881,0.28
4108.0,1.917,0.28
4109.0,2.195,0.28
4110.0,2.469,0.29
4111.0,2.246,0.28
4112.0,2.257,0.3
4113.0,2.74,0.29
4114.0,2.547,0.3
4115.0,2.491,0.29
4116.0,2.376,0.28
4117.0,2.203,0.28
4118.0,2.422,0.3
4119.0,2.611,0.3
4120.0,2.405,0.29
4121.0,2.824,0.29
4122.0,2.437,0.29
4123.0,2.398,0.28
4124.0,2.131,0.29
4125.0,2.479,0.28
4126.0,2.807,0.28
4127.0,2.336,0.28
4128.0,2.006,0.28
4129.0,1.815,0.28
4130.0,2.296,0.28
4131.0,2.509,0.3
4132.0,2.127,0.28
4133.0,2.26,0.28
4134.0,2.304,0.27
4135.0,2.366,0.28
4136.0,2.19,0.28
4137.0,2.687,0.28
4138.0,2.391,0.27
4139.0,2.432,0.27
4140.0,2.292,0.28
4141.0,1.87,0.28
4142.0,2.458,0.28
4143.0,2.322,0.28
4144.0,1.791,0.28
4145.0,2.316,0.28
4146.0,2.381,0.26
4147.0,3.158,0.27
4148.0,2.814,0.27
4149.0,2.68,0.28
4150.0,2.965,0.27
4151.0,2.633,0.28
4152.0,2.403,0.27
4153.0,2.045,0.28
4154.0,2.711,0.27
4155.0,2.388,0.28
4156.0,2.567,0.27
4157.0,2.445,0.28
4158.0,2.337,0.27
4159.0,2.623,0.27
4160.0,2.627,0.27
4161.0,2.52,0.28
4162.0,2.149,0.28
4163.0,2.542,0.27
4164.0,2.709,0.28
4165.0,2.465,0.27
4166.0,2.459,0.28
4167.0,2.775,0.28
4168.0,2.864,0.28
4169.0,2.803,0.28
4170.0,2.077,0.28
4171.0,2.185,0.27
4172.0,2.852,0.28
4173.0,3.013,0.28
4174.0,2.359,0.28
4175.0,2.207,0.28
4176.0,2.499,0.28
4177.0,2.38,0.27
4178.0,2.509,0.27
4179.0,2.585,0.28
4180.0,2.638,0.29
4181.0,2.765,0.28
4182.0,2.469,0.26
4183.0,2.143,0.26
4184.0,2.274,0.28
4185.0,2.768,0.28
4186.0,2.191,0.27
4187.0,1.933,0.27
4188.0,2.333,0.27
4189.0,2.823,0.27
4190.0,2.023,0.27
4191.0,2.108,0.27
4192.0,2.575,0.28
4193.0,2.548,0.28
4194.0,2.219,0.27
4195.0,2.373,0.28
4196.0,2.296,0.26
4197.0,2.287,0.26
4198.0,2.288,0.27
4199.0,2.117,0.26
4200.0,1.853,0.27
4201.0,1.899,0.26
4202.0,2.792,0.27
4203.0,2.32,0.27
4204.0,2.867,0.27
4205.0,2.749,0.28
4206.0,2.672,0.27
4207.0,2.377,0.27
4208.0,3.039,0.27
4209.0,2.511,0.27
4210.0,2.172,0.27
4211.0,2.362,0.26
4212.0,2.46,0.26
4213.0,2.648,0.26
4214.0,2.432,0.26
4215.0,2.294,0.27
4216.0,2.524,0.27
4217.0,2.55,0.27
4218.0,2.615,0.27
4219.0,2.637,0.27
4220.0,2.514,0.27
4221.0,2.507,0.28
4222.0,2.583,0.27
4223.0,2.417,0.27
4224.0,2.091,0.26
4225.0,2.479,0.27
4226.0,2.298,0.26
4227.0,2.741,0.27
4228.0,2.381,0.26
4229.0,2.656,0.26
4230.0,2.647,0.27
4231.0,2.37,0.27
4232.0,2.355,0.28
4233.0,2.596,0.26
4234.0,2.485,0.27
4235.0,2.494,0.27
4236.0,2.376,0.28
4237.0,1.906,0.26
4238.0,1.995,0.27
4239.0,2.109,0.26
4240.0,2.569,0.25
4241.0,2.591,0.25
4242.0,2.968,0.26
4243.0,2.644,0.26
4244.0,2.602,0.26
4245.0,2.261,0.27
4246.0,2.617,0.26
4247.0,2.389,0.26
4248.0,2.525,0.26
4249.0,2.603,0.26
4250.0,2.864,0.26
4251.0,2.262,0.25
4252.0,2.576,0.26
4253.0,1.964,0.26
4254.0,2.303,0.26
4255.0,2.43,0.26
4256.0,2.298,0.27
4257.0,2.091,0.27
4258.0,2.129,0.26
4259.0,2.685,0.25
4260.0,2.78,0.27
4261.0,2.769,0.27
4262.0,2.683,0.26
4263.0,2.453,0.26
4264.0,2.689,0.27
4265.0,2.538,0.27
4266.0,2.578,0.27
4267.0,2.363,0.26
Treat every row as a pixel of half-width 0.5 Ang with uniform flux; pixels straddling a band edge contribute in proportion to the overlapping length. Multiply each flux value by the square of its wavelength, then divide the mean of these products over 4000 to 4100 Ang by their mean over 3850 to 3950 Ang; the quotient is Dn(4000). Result 1.1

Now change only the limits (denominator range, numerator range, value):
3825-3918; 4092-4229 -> 1.10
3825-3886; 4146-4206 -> 1.13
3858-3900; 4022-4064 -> 1.19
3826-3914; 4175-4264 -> 1.15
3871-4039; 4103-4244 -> 1.05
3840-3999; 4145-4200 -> 1.10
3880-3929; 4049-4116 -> 1.06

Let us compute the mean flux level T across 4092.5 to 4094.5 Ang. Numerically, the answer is 2.28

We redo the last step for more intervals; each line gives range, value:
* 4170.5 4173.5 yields 2.68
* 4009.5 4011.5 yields 2.32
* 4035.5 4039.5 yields 3.13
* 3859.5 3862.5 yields 2.76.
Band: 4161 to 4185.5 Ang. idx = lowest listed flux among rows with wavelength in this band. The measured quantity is 2.077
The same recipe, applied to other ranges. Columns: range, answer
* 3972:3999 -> 1.497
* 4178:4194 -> 1.933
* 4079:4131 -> 1.52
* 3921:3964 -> 1.405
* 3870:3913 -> 1.766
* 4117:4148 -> 1.791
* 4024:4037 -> 2.52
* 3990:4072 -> 1.997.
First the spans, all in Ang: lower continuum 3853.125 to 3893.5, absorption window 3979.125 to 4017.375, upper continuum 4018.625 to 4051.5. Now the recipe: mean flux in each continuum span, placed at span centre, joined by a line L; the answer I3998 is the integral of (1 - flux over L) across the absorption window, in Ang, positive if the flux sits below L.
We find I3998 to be 3.2 Ang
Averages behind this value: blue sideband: 2.66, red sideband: 2.95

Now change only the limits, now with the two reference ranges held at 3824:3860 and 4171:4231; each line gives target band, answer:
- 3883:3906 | 1.2 Ang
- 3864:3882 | -2.0 Ang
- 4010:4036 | -4.0 Ang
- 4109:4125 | 0.2 Ang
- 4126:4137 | 0.8 Ang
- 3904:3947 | -2.5 Ang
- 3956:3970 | 0.8 Ang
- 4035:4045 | -2.6 Ang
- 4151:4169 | -0.5 Ang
